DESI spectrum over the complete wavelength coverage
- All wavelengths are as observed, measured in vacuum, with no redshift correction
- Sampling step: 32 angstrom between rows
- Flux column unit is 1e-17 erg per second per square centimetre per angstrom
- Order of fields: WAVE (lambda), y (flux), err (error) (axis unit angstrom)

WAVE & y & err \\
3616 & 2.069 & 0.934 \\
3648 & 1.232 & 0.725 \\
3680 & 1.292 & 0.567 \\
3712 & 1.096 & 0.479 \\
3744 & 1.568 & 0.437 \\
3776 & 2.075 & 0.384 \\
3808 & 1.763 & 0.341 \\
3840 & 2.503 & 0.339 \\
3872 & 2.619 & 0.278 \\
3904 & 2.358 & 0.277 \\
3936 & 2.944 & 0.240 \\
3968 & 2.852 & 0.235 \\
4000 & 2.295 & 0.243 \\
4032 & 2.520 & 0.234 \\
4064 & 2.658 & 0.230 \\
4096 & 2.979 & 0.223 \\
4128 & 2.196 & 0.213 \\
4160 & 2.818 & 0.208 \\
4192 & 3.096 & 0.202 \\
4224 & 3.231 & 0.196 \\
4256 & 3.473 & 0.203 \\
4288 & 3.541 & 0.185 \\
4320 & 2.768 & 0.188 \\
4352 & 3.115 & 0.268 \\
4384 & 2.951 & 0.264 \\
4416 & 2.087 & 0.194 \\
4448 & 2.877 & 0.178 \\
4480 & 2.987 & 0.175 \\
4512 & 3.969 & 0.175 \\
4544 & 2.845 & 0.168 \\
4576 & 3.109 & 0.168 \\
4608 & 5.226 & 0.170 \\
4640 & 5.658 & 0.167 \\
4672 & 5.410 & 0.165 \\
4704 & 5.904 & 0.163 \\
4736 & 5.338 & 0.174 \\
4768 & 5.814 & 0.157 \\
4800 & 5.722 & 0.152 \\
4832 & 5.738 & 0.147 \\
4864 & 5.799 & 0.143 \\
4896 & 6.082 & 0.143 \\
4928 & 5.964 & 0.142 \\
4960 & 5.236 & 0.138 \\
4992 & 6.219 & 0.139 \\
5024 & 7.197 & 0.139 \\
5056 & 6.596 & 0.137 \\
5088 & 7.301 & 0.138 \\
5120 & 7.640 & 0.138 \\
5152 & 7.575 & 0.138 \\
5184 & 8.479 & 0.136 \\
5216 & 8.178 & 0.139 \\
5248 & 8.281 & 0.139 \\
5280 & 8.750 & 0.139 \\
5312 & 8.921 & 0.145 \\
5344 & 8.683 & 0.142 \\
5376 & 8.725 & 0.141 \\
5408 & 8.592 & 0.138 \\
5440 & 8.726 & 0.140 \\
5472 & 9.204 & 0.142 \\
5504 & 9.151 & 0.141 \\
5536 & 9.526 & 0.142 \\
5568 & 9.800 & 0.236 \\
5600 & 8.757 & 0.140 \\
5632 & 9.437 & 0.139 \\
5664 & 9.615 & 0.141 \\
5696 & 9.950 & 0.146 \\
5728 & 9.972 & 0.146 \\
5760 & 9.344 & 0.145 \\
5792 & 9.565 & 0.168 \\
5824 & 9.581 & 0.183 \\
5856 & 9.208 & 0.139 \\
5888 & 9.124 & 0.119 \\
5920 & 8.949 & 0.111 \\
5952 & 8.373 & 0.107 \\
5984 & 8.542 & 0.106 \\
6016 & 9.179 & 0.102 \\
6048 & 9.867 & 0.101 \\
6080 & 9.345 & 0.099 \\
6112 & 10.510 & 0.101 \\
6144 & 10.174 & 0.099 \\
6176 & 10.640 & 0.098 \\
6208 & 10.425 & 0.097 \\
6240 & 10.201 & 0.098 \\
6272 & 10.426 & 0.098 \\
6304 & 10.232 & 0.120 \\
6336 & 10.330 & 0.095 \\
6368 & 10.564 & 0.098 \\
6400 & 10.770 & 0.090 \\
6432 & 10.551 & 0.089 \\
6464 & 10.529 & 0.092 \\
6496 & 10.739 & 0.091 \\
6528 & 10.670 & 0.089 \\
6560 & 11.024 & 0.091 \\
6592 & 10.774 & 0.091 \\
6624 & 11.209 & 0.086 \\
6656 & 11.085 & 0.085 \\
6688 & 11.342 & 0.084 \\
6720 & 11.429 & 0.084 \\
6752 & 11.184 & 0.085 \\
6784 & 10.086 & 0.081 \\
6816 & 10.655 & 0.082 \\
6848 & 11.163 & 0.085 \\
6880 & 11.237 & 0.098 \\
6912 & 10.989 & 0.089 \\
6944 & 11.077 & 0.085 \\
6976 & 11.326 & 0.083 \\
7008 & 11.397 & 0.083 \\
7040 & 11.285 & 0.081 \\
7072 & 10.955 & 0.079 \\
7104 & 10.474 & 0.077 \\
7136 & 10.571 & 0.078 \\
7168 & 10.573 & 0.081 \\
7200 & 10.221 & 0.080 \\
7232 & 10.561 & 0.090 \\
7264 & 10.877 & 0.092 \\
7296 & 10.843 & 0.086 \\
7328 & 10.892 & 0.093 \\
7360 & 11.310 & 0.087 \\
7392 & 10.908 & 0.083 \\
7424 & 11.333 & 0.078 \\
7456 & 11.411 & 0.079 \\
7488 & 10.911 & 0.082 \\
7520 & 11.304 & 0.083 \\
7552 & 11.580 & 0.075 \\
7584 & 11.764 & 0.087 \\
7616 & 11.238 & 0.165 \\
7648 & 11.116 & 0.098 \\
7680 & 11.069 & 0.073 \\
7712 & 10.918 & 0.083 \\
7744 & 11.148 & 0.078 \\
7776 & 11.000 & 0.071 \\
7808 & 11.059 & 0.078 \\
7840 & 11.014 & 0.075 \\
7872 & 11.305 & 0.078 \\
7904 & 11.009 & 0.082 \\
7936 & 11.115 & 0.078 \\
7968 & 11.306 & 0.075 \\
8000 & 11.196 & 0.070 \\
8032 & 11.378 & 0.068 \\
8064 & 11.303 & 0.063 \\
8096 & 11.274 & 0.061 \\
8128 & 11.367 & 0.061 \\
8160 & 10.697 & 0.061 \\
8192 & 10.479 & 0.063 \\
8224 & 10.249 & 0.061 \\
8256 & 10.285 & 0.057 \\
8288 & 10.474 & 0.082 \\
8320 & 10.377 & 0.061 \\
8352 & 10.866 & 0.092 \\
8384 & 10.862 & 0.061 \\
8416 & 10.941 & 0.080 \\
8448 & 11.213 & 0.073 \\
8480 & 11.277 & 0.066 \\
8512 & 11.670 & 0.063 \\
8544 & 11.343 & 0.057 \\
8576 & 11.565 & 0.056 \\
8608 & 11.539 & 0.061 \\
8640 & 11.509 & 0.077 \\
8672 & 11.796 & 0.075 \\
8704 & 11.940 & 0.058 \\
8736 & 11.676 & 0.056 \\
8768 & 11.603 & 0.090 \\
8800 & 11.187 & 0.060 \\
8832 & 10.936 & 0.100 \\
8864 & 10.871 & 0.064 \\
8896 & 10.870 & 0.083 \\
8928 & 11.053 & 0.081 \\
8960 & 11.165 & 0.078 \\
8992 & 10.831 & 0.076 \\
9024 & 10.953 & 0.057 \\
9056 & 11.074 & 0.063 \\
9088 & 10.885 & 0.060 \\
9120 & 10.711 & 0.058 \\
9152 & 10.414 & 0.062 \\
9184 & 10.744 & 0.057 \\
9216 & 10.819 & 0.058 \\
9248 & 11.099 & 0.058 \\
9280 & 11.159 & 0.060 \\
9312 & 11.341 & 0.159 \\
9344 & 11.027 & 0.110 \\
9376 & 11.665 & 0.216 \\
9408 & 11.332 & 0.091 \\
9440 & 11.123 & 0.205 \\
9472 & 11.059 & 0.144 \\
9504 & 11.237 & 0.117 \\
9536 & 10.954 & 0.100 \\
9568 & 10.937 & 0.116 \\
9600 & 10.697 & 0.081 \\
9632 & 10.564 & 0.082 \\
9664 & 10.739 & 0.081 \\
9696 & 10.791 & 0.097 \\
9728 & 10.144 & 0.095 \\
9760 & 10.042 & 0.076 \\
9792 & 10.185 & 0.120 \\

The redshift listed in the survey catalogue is 0.153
